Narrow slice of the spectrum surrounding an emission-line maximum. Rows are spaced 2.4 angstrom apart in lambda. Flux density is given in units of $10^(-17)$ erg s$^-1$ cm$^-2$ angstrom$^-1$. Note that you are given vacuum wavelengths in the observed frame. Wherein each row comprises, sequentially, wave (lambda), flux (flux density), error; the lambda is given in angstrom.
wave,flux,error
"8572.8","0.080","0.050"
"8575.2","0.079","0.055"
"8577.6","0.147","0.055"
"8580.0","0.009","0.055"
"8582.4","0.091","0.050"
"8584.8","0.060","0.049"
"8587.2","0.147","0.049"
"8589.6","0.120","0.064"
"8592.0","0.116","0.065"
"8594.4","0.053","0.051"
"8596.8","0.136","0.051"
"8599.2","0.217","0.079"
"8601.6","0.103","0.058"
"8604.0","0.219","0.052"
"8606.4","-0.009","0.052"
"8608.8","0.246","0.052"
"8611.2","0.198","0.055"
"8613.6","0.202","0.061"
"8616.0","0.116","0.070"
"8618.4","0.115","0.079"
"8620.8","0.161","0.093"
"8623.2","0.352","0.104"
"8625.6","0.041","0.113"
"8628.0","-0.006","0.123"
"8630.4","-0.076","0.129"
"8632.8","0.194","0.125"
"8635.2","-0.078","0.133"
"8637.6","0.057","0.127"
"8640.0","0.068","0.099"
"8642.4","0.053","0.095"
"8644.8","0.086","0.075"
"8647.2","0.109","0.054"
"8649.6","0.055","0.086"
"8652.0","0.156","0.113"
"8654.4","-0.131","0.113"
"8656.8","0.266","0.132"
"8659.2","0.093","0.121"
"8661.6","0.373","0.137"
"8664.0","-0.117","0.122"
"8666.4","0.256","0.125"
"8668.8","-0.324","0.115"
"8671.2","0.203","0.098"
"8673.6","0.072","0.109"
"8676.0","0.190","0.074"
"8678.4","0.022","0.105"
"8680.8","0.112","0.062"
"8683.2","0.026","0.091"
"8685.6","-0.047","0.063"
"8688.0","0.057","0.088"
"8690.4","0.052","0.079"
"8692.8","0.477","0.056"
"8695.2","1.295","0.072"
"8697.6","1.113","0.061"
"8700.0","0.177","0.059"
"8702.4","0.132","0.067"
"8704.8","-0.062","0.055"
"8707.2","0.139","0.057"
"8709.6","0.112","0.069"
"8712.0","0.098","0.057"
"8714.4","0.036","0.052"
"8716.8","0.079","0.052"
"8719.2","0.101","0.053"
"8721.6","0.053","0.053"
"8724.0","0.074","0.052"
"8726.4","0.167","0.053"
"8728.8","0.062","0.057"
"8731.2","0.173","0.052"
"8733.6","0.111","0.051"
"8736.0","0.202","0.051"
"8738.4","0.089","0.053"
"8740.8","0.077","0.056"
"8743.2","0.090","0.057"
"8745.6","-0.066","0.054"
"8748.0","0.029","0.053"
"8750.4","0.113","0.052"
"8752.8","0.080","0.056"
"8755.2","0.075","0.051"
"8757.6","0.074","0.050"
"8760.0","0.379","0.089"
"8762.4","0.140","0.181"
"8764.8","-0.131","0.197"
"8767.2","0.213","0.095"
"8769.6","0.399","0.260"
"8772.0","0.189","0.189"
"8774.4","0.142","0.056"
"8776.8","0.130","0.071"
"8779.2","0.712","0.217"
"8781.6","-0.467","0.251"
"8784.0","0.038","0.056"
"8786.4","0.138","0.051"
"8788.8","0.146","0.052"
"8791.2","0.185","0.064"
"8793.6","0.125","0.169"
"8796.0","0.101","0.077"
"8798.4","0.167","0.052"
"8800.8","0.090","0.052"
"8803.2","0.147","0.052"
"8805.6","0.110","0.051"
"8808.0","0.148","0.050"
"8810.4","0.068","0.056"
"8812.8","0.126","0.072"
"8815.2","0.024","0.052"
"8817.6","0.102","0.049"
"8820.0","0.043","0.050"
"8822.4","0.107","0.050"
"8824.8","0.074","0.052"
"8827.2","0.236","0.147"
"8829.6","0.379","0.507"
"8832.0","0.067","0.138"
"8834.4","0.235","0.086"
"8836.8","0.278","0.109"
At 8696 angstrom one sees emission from H-beta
